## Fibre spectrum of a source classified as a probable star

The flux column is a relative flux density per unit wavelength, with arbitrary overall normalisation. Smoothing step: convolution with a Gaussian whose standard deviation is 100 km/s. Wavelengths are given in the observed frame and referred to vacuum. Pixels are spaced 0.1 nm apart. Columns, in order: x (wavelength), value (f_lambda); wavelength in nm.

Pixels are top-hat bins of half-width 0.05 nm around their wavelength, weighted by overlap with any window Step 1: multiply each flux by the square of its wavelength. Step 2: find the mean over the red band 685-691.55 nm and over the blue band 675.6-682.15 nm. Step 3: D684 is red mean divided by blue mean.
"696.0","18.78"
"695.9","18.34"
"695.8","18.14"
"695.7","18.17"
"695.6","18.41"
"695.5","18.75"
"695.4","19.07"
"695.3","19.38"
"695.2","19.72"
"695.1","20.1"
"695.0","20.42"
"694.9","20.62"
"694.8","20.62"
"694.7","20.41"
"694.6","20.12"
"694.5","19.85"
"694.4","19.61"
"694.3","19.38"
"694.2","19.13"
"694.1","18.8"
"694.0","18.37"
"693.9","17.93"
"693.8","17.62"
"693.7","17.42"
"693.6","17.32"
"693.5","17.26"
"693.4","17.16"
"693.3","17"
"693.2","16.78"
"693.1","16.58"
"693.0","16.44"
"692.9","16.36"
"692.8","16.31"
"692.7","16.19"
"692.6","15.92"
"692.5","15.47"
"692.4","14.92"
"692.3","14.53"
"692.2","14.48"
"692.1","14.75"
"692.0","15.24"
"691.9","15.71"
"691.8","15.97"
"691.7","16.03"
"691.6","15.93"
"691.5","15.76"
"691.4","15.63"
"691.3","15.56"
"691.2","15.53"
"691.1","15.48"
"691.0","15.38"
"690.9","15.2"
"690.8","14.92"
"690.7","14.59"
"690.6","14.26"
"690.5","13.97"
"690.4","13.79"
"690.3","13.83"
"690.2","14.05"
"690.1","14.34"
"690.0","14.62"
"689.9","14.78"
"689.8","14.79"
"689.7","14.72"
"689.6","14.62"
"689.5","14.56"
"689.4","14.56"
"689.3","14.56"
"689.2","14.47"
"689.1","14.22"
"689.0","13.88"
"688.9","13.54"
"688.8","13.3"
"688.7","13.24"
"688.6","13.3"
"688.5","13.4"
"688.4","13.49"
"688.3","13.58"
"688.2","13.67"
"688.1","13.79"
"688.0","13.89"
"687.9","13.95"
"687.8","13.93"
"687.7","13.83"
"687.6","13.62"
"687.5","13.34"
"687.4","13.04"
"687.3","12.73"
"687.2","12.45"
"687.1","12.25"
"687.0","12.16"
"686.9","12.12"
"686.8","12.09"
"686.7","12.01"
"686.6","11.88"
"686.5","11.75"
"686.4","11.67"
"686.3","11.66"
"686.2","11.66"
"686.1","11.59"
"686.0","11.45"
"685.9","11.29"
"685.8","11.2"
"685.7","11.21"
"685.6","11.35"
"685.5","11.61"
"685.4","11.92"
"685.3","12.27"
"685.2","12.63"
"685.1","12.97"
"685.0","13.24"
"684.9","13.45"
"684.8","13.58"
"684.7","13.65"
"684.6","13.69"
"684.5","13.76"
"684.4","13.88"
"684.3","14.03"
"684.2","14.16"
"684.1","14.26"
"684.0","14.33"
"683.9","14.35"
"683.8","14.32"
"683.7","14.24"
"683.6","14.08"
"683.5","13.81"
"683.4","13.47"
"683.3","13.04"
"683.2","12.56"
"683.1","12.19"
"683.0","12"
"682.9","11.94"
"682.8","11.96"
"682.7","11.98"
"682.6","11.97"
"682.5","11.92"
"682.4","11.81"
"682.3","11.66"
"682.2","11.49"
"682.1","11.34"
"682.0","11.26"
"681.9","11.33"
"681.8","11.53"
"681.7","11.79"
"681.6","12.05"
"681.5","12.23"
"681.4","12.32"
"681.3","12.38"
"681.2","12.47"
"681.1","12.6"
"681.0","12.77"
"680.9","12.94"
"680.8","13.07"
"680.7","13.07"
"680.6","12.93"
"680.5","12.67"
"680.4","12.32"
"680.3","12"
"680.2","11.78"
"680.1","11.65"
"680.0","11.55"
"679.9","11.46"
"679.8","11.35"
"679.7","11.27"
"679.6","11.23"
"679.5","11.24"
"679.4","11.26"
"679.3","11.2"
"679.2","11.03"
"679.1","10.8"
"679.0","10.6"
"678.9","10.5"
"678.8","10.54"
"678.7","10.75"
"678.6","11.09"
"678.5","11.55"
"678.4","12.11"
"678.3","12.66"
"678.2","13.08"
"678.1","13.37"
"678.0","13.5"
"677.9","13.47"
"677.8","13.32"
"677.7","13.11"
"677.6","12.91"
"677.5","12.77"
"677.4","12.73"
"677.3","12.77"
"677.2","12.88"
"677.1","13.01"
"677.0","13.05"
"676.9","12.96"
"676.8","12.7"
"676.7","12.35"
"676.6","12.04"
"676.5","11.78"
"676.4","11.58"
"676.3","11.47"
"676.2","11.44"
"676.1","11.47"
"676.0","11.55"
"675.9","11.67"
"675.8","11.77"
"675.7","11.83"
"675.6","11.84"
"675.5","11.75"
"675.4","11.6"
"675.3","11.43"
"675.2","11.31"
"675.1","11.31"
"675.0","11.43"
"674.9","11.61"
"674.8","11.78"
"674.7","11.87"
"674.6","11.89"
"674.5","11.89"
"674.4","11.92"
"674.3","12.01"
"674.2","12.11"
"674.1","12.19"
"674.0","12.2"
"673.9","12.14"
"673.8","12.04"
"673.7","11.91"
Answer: 1.15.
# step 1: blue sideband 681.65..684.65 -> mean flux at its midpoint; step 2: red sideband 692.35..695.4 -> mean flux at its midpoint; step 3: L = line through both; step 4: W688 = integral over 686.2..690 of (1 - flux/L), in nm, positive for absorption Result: 0.47 nm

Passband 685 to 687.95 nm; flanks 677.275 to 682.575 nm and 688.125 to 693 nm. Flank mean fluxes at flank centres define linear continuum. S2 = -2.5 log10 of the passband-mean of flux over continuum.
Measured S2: 0.12 mag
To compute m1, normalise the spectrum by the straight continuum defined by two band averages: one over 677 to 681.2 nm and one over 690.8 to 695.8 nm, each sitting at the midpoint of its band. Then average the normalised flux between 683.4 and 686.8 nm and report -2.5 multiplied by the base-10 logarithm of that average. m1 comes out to 0.12 mag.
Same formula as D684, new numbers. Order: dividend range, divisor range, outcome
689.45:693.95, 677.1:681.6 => 1.33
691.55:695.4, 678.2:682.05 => 1.55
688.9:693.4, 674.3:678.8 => 1.30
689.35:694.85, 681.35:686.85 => 1.33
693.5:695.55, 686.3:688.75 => 1.51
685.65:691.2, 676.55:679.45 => 1.13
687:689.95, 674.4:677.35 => 1.20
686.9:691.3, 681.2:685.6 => 1.12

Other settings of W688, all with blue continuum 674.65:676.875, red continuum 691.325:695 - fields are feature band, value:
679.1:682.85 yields 0.41 nm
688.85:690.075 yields 0.12 nm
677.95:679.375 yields 0.11 nm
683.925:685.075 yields 0.05 nm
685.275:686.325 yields 0.24 nm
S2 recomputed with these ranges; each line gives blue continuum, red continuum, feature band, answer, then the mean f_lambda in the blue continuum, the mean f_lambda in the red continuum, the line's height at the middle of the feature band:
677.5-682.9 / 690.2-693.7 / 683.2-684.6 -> -0.064 mag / 12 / 15.6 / 13.1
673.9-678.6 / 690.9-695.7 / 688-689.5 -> 0.157 mag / 12.2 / 17.3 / 16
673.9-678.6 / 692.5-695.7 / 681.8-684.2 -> 0.147 mag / 12.2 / 18.3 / 14.5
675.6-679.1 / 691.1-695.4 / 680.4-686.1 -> 0.118 mag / 12.2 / 17.3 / 14.1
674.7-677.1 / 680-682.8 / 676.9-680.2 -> -0.003 mag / 11.8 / 12.1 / 12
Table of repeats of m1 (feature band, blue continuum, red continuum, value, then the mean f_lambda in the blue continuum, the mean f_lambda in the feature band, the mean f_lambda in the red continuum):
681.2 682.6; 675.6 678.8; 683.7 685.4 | 0.12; 12.3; 11.8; 13.6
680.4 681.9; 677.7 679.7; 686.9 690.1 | -0.02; 11.8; 12.4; 13.7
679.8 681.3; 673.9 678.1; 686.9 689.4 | 0.03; 12.2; 12.3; 13.5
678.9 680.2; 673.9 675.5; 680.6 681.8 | 0.10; 11.8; 11.2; 12.5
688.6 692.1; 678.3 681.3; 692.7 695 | 0.13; 11.7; 14.7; 18.2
